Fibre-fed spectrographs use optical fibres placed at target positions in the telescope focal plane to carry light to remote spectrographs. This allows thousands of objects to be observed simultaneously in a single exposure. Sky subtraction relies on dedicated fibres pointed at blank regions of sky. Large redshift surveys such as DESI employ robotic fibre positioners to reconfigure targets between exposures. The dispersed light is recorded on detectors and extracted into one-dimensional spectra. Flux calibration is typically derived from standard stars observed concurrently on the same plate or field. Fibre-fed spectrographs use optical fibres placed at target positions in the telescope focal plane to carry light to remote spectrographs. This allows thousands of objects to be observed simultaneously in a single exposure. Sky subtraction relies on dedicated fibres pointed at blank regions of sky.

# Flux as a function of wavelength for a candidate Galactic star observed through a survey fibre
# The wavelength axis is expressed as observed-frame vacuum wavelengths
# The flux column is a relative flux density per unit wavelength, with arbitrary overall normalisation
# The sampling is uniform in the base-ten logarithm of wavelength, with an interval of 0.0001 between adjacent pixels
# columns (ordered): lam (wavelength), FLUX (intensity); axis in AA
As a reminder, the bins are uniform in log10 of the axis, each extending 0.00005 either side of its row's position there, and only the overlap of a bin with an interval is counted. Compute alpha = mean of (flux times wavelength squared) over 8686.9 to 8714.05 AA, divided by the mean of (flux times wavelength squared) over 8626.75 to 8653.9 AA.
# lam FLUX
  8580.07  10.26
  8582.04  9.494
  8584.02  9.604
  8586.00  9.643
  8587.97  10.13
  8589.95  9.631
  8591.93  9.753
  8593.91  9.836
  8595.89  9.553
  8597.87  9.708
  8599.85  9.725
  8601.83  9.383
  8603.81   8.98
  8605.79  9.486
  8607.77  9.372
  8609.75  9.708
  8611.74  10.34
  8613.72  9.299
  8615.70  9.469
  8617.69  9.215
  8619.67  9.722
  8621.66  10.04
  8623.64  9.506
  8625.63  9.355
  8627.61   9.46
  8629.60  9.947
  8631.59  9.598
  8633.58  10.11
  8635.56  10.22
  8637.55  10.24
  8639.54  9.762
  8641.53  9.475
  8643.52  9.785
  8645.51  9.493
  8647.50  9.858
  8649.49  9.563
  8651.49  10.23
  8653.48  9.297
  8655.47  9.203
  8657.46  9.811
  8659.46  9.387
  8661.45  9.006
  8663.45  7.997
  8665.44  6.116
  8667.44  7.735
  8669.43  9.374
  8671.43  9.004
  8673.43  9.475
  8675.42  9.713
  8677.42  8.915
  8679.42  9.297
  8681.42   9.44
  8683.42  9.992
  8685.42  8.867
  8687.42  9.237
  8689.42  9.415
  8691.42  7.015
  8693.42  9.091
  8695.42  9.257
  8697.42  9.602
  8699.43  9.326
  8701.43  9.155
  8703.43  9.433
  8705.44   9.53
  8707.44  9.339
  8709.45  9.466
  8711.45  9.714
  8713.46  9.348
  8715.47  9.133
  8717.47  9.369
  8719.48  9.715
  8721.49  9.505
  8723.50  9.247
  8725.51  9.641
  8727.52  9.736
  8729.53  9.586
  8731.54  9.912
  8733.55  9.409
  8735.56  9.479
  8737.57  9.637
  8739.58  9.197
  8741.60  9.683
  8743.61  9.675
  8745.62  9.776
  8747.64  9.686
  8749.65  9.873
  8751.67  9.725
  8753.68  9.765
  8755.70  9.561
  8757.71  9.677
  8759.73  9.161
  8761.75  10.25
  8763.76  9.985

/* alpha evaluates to 0.95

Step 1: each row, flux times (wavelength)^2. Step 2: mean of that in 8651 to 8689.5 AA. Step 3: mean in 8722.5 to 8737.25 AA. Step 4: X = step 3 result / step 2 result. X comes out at 1.07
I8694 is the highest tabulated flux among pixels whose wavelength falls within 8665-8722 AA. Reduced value 9.992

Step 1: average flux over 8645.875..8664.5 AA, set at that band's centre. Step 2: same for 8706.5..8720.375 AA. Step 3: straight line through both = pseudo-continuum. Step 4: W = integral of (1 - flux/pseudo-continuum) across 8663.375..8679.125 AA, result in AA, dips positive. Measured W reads 1.3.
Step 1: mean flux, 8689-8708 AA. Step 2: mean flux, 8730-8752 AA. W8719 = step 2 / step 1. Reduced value 1.06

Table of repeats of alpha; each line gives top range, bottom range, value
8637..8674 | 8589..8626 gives 0.97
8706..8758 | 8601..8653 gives 1.01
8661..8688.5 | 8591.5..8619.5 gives 0.94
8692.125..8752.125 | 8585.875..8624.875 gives 1.01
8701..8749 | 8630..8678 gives 1.04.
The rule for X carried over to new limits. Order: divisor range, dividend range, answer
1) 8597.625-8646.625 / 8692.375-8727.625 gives 0.99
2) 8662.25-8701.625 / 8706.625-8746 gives 1.08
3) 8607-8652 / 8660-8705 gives 0.93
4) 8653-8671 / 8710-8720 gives 1.11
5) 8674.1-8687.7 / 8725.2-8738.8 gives 1.04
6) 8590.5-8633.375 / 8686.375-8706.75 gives 0.97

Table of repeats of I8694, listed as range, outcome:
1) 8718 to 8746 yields 9.912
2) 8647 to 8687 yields 10.23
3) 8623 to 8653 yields 10.24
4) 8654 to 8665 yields 9.811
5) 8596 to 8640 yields 10.34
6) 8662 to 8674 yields 9.475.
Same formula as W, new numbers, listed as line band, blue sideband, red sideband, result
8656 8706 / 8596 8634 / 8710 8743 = 2.8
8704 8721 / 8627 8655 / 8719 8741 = 0.2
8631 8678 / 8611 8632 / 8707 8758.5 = 1.5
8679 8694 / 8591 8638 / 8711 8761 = 0.9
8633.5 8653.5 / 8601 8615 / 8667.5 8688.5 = -1.0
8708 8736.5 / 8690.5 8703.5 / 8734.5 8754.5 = -0.6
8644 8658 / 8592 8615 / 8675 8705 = -0.4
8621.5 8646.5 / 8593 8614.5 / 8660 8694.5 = -1.3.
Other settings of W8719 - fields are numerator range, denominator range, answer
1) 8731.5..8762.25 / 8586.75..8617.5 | 1.00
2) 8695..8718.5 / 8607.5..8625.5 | 0.98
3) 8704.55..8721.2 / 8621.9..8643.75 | 0.97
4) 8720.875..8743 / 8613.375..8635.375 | 0.99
